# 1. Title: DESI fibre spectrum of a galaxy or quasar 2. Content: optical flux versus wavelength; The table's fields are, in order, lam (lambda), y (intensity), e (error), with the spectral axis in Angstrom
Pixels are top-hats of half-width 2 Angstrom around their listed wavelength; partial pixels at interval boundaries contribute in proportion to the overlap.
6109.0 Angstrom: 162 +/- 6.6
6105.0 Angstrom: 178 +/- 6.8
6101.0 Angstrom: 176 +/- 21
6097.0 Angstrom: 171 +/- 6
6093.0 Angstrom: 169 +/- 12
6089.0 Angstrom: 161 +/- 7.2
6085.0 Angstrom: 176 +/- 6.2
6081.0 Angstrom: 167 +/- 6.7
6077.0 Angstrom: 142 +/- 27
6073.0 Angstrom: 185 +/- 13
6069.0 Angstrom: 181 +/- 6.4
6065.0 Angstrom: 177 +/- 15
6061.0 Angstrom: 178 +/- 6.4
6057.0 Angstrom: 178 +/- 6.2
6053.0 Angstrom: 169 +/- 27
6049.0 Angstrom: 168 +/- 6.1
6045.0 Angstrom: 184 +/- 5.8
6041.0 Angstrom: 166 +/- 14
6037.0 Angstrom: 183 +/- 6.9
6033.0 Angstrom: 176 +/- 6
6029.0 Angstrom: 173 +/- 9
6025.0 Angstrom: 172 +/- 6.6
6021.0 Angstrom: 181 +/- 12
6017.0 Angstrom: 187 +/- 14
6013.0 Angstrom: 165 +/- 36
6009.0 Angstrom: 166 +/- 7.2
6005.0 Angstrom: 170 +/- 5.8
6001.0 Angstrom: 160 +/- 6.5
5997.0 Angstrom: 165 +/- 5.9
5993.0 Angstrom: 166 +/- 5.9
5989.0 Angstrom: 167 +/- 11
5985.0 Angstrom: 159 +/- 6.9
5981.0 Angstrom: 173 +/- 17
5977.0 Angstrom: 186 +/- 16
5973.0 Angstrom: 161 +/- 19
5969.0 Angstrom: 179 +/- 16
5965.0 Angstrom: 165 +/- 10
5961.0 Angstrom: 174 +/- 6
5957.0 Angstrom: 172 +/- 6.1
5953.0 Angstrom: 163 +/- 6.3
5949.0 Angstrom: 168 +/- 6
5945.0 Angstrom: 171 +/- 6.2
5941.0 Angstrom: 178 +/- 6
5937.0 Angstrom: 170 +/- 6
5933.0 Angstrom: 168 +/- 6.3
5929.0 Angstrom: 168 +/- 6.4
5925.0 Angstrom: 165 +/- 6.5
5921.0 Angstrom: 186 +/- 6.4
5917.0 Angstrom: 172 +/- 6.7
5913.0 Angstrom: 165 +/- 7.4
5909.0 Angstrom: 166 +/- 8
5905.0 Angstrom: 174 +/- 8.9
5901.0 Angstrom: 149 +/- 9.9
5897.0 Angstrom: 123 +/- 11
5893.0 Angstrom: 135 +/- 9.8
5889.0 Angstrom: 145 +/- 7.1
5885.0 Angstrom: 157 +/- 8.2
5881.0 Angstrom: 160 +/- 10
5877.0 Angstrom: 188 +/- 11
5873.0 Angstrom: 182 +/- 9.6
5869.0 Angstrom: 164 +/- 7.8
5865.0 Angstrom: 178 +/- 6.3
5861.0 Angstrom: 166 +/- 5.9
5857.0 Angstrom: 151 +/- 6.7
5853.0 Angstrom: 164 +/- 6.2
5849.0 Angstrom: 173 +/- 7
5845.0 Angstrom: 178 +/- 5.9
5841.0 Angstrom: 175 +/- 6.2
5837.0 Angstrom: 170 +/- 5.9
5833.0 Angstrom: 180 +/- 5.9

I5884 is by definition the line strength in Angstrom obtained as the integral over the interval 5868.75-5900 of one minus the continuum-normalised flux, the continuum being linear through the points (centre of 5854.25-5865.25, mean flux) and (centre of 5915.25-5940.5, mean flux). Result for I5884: 1.9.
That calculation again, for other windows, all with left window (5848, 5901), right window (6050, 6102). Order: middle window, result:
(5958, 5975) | -0.5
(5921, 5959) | -1.5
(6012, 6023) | -0.7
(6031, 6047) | -0.8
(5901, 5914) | -0.3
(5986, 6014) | 0.3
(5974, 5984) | -0.6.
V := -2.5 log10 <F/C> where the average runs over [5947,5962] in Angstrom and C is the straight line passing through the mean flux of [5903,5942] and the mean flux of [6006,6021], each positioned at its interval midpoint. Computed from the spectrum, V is 0.019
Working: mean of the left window 171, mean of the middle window 169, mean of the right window 174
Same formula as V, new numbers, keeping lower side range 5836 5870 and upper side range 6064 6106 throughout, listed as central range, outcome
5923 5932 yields 0.02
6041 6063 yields -0.02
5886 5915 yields 0.12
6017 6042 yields -0.04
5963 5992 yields 0.00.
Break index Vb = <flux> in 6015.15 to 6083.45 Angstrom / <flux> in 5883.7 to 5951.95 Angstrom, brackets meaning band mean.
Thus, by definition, 1.1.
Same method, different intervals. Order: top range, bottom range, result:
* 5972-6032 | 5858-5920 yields 1.05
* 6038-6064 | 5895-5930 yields 1.07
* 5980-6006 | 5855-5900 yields 1.04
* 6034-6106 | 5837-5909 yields 1.06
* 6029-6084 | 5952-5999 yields 1.02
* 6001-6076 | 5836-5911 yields 1.07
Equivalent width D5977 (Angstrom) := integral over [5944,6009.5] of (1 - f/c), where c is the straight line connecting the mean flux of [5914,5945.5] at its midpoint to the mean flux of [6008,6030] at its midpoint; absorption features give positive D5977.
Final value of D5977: 1.8 Angstrom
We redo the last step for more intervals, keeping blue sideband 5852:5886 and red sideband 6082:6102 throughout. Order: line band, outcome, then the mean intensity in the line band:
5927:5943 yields -0.2 Angstrom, 171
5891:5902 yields 2.2 Angstrom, 134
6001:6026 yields -0.4 Angstrom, 172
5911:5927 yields -0.3 Angstrom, 172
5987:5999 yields 0.2 Angstrom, 166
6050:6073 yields -1.0 Angstrom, 177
